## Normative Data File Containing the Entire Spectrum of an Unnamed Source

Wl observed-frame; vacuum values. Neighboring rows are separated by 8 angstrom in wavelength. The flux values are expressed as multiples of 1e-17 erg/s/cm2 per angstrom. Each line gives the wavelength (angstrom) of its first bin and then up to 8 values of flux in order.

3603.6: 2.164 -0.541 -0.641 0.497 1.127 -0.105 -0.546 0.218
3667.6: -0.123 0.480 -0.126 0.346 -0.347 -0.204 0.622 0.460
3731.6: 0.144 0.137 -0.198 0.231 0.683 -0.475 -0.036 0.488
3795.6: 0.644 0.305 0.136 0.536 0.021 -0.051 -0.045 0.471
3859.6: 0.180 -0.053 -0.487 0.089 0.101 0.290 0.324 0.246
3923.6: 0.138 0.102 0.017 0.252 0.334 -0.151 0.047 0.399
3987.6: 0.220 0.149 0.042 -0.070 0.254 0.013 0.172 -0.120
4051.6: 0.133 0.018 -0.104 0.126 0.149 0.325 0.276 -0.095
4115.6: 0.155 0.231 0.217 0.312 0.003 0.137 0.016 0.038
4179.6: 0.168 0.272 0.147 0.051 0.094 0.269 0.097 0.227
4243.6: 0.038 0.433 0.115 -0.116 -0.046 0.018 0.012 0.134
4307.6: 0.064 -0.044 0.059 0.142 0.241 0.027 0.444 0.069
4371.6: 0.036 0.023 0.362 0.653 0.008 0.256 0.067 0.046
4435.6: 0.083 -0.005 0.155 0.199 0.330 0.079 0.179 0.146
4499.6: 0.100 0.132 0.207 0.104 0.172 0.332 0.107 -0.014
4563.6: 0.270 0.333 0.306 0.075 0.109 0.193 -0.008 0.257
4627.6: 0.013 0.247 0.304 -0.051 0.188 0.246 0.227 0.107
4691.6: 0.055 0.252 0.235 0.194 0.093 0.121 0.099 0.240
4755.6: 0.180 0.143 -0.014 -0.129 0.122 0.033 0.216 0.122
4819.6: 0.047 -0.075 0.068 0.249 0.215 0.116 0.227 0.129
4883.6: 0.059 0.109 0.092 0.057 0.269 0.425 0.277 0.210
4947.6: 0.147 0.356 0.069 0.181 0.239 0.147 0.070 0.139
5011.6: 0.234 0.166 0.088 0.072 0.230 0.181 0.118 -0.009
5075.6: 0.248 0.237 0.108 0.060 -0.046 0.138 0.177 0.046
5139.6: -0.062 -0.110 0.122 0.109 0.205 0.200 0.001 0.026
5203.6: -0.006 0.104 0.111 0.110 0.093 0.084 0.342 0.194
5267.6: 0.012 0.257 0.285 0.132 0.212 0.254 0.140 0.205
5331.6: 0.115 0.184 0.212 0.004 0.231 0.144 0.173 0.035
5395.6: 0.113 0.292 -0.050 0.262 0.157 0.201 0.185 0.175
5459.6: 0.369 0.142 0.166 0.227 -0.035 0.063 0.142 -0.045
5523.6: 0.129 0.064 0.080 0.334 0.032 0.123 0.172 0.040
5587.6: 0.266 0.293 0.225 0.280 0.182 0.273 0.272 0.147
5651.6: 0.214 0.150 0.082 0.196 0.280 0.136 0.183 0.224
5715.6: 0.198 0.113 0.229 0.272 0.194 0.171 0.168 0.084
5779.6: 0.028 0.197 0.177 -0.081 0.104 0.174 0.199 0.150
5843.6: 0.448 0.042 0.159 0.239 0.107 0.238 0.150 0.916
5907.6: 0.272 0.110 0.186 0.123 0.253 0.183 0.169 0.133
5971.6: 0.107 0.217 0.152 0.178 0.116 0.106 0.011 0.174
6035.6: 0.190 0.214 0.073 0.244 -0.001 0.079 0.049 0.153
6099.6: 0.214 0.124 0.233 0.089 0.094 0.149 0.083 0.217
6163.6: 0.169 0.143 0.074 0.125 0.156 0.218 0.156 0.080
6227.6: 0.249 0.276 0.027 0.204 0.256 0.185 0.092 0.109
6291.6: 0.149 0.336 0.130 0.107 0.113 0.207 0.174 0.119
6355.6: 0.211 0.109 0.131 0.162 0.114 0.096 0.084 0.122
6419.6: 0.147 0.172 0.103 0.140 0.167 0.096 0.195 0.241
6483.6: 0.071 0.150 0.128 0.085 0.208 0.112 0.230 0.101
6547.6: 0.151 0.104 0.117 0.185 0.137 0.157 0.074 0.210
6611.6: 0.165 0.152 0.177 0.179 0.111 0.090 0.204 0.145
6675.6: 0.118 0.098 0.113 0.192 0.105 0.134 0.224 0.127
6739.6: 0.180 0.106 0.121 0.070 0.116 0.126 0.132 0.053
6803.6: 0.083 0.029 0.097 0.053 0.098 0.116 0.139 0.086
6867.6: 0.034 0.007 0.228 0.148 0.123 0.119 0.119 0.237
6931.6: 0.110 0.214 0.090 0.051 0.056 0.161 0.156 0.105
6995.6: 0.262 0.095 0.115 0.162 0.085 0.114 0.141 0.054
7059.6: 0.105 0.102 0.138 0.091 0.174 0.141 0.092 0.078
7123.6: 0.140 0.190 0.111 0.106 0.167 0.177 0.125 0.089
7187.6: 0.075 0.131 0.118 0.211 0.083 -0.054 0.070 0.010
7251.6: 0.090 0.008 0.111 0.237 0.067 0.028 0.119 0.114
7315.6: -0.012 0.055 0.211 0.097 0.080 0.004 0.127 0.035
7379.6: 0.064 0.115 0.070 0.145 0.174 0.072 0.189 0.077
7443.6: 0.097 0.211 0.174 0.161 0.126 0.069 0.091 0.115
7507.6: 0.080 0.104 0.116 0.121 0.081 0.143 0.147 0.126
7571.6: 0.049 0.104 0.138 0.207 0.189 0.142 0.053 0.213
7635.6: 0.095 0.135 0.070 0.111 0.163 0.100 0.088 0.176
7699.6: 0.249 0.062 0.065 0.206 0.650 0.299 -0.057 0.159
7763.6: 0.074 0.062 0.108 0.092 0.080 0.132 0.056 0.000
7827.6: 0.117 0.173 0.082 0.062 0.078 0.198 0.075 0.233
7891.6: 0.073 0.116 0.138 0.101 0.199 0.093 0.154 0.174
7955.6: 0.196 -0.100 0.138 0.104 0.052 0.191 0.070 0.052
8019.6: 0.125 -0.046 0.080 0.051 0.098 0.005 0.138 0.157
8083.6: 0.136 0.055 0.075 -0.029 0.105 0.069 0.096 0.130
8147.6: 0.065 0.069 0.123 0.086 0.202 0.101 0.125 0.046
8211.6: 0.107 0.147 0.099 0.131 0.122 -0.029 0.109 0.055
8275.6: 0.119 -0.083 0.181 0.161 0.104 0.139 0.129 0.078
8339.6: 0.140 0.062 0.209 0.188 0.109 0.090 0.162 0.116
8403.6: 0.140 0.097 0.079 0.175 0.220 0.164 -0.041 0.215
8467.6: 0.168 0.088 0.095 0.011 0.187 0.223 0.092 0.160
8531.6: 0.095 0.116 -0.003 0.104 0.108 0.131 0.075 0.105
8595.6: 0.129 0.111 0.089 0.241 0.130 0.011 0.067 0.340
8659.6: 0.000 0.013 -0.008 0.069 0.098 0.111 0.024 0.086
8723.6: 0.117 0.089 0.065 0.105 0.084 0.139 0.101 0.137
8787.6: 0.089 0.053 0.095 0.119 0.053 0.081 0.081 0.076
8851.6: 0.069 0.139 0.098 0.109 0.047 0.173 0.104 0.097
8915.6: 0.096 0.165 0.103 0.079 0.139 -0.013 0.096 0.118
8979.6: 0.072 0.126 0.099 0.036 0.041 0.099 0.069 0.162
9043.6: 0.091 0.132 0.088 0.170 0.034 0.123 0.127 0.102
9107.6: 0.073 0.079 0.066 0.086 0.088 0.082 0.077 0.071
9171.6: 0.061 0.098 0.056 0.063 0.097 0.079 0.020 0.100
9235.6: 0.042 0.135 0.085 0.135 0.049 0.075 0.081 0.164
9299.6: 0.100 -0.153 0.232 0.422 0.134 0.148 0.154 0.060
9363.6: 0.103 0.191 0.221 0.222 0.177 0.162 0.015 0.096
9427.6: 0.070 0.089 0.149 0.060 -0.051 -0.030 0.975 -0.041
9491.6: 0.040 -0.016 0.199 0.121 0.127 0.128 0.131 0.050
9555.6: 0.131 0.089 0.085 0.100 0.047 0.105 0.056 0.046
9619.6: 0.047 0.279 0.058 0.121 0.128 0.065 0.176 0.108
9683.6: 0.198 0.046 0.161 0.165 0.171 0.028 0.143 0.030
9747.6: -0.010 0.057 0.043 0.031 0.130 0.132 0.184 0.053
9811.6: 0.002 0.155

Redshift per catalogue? 0.178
